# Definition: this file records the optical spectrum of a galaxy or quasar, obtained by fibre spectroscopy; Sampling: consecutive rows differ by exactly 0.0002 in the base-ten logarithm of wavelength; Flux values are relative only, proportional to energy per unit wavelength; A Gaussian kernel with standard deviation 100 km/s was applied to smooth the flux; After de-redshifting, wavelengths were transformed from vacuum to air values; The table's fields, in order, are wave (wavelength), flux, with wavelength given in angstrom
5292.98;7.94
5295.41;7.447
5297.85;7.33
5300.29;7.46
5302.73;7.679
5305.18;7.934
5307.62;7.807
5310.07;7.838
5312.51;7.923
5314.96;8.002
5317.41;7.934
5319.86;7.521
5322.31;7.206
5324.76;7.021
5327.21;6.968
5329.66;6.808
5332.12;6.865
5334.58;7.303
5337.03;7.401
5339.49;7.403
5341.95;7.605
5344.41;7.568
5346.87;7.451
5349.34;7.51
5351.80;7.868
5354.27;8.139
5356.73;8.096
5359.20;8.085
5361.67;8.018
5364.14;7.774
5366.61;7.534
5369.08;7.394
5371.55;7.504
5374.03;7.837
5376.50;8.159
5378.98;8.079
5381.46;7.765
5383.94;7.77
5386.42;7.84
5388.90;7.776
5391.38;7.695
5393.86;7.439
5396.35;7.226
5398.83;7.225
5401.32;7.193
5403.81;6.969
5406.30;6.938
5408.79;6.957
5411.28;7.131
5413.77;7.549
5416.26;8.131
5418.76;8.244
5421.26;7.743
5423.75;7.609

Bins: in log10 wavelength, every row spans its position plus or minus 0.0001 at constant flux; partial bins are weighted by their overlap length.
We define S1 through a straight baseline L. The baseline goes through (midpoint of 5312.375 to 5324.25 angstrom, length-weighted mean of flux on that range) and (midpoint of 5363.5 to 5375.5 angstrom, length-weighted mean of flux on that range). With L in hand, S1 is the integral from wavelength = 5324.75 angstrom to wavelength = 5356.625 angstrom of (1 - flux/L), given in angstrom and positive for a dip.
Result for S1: 0.9 angstrom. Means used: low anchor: 7.65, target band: 7.42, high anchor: 7.61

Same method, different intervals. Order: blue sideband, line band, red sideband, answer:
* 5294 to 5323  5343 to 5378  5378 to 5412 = -1.2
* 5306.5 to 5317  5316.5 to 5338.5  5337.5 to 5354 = 1.5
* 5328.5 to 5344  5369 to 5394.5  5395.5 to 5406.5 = -2.2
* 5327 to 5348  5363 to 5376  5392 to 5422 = -0.5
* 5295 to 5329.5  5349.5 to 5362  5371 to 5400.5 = -0.6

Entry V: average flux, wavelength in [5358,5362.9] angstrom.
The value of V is 8.05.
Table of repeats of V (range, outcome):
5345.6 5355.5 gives 7.74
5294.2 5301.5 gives 7.41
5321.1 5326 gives 7.12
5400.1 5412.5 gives 7.04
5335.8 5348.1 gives 7.49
